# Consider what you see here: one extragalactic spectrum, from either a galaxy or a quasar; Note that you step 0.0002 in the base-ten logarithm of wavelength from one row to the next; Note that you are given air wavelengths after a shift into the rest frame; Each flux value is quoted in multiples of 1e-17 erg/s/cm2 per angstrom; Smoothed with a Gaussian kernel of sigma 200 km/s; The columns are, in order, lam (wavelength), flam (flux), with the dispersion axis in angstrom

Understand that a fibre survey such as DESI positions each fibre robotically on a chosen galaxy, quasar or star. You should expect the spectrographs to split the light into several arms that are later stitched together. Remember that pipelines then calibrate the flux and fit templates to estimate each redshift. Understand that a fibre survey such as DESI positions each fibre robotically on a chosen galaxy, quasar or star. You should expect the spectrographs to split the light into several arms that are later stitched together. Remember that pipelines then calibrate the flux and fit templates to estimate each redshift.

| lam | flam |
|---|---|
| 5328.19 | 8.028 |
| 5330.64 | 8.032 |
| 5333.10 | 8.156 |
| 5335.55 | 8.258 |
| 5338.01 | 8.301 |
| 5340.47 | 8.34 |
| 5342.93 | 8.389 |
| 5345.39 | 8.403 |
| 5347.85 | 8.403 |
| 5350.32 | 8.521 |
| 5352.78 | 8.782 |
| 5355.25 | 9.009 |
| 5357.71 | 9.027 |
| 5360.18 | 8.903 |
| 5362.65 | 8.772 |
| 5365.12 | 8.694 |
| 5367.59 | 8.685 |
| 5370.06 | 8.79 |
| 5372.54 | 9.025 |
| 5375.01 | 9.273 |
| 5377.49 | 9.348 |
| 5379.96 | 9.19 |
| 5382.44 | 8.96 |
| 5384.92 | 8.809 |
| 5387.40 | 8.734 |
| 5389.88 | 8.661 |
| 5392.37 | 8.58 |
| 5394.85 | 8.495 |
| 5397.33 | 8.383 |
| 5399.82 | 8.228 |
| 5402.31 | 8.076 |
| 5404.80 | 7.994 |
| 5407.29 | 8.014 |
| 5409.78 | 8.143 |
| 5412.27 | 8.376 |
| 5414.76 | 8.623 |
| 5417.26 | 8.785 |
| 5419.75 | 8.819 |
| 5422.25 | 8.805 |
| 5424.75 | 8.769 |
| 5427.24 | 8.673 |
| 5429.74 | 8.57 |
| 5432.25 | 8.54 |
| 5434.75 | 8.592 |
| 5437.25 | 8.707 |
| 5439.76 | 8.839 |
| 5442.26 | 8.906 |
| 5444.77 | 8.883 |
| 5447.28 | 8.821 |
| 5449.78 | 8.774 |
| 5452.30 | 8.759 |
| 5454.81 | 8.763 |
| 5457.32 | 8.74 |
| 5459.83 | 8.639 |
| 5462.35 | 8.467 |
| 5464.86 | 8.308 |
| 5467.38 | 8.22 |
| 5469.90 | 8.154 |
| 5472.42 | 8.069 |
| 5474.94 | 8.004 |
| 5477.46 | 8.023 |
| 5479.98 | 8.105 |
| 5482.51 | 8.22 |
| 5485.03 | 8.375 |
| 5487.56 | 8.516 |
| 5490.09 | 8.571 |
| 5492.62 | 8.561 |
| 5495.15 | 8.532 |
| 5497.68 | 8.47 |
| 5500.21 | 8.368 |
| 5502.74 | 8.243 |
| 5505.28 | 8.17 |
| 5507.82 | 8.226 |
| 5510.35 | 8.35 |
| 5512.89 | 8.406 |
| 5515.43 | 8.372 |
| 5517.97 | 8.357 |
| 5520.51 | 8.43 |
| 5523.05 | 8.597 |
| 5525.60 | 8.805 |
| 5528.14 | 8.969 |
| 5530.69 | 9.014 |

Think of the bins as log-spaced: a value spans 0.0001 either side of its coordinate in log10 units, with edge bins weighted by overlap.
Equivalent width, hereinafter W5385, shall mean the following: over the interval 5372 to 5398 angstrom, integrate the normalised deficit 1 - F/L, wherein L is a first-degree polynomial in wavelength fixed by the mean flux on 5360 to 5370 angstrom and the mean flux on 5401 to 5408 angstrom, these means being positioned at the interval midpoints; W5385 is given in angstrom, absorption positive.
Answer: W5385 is -1.5 angstrom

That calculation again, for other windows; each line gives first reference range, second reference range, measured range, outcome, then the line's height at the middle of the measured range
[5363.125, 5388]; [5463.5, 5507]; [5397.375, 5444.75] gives 0.8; 8.68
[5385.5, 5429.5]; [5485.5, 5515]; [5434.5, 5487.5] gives -0.3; 8.44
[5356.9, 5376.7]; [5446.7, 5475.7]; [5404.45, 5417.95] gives 0.6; 8.7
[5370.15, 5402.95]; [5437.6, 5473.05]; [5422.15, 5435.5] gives 0.0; 8.67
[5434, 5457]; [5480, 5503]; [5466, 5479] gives 0.7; 8.57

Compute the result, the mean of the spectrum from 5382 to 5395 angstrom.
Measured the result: 8.71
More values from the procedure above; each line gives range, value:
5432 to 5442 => 8.71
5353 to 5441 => 8.68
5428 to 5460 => 8.74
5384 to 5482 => 8.51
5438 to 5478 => 8.53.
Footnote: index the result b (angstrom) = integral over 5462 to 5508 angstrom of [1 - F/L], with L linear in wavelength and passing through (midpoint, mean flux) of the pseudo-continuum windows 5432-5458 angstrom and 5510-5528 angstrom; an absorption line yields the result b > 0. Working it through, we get 1.8 angstrom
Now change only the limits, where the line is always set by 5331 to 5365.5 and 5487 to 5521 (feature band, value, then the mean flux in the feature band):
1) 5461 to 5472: 0.2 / 8.27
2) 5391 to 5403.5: 0.2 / 8.35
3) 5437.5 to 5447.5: -0.5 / 8.85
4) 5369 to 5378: -0.6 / 9.09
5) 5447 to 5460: -0.5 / 8.76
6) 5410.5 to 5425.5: -0.3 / 8.67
